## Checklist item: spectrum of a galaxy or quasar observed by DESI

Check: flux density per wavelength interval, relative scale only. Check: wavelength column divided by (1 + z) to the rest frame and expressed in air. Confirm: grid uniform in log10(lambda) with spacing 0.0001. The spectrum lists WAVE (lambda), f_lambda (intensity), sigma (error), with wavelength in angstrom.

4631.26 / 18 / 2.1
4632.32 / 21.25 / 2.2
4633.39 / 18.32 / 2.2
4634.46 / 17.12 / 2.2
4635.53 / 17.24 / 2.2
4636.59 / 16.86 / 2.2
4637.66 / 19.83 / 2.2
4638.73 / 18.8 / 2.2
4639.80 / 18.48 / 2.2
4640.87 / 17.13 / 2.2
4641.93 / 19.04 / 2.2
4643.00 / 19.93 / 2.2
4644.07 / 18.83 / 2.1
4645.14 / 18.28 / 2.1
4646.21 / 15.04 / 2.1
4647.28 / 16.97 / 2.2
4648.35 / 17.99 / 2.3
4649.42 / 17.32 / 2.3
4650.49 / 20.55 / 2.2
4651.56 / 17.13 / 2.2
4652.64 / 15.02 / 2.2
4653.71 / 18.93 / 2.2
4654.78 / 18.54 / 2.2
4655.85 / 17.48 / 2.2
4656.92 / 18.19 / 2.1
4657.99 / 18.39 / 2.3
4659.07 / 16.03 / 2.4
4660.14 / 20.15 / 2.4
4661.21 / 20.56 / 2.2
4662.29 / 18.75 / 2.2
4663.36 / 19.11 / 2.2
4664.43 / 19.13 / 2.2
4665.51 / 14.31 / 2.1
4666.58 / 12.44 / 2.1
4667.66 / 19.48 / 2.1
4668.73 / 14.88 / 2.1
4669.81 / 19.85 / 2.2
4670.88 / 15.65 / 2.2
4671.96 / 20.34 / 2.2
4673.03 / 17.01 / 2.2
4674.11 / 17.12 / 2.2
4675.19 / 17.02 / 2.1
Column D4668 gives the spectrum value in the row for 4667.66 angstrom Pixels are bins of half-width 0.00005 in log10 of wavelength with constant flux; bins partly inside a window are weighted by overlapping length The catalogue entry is 19.48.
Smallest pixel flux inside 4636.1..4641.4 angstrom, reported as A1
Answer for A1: 16.86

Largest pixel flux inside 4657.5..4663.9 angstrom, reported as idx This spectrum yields 20.56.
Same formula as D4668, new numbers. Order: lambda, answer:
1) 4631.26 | 18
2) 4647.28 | 16.97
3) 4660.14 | 20.15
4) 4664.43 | 19.13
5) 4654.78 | 18.54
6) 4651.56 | 17.13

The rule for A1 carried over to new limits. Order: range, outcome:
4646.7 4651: 16.97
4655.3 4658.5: 17.48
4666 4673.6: 12.44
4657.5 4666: 14.31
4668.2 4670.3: 14.88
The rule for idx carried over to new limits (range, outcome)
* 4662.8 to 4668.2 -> 19.48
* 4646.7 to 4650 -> 17.99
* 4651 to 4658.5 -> 18.93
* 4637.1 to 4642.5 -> 19.83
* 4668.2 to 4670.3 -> 19.85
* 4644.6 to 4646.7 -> 18.28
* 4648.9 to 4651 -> 20.55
